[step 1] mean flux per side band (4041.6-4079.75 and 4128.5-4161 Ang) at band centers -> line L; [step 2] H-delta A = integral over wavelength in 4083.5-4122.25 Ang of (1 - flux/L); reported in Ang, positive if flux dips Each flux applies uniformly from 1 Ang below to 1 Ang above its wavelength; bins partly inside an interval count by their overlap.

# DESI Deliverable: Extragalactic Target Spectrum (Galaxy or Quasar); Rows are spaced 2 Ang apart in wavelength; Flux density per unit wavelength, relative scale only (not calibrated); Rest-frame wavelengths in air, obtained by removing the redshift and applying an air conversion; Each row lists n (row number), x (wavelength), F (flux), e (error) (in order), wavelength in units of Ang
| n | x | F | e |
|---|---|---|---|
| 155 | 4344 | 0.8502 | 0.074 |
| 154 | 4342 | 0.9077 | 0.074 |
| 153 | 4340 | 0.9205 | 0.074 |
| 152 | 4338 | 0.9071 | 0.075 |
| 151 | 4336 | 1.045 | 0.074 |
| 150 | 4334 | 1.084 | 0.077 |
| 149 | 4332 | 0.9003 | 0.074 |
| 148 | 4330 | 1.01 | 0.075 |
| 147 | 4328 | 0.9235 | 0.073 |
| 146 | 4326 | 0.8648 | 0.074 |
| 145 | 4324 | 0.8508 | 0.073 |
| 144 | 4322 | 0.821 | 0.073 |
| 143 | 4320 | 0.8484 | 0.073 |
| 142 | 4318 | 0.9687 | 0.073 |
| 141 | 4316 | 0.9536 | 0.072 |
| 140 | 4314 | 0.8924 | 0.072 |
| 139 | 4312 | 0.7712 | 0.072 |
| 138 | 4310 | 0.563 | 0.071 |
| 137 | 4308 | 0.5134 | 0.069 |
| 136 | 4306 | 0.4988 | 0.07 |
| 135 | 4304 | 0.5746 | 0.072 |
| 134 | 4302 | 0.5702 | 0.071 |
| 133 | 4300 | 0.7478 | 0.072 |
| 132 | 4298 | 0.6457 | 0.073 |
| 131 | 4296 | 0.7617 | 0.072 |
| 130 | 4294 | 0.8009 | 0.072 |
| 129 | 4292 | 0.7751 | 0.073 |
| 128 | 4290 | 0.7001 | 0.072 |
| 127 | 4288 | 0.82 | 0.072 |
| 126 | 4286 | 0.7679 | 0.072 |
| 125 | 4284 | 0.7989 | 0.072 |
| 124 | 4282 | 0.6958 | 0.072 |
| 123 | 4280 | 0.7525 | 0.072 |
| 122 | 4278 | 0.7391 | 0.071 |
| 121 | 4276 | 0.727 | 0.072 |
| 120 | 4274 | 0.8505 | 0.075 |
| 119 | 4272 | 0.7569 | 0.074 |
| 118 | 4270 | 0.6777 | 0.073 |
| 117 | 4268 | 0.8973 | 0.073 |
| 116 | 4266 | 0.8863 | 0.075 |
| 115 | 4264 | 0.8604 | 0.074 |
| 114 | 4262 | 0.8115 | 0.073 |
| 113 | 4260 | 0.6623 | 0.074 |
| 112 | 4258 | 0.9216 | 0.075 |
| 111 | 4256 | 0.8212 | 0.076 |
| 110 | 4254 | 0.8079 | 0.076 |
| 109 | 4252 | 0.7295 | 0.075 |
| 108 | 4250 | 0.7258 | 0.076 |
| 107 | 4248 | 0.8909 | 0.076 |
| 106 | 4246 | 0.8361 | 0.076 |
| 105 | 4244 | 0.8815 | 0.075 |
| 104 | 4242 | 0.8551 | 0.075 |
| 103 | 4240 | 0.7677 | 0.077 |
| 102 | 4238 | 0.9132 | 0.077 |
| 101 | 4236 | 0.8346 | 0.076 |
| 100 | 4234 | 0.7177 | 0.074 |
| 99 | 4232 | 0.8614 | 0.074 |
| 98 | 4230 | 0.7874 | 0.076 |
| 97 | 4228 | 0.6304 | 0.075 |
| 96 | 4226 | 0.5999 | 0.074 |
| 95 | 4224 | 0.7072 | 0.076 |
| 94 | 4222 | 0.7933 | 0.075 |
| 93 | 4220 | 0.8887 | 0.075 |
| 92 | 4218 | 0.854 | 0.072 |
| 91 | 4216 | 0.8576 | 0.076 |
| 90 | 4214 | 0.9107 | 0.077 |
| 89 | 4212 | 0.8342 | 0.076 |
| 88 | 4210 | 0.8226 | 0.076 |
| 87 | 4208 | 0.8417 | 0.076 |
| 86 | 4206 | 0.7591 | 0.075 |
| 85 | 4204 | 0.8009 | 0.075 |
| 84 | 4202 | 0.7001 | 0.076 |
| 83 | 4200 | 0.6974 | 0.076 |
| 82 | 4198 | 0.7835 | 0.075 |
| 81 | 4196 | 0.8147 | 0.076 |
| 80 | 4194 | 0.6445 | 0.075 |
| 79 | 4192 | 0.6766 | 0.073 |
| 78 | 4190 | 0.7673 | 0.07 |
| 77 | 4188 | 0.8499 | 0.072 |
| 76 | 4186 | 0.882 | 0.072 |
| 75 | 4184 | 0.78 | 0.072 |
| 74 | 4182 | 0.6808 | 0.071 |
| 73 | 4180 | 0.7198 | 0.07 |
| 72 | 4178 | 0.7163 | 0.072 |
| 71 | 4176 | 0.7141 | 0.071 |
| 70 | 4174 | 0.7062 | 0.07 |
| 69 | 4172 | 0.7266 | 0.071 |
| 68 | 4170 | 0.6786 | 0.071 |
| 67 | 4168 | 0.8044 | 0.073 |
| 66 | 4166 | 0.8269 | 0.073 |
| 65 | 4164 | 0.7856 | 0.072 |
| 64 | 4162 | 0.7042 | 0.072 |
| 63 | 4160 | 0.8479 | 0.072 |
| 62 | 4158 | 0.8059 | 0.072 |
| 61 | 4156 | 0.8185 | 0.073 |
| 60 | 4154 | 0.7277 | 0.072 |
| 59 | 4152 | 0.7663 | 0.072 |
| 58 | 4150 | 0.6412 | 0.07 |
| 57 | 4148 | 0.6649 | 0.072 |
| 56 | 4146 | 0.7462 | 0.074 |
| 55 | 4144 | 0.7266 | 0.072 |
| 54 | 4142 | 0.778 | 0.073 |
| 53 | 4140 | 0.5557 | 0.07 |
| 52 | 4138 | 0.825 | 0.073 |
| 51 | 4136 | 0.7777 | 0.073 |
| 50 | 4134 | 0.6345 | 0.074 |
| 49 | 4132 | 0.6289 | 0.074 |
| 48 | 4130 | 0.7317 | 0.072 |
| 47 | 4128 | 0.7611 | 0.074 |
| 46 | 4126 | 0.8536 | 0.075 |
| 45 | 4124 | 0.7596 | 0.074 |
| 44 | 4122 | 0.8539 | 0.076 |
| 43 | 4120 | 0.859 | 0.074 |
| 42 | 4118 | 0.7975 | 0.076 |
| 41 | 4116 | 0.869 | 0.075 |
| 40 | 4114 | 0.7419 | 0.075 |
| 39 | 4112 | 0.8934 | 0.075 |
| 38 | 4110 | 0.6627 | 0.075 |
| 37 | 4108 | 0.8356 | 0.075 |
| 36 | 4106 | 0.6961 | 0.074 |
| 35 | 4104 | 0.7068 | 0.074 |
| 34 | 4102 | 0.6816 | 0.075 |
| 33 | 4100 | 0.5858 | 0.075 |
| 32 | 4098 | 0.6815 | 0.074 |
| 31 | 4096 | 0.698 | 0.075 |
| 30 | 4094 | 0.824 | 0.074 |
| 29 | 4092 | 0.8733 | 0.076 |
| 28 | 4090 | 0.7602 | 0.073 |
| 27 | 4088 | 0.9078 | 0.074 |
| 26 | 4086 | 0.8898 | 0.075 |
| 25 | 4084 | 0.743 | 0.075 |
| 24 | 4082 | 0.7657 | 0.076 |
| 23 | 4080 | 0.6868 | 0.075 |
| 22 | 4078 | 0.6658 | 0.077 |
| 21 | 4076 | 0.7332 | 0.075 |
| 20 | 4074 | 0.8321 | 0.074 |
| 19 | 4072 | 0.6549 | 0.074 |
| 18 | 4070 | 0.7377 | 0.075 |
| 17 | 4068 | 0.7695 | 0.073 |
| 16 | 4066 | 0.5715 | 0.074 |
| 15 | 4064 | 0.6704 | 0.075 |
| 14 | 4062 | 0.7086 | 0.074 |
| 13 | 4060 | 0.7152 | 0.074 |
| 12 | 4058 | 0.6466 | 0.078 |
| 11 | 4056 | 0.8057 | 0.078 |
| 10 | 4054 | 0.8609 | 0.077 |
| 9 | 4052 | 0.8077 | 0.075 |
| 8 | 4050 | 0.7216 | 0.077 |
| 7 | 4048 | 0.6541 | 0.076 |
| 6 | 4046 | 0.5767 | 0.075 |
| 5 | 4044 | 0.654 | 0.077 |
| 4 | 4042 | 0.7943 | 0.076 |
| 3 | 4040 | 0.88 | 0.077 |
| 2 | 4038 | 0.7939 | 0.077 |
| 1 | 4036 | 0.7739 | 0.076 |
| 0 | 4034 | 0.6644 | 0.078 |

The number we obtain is -3.0 Ang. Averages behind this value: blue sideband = 0.713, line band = 0.777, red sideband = 0.73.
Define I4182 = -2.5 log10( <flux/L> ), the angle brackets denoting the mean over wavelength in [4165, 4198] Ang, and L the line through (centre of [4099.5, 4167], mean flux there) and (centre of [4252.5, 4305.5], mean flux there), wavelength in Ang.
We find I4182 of 0.01 mag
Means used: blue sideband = 0.753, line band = 0.75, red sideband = 0.76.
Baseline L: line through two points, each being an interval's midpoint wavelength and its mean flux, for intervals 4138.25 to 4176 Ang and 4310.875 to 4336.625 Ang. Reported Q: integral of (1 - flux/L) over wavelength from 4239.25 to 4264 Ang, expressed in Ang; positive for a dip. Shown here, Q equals 0.80 Ang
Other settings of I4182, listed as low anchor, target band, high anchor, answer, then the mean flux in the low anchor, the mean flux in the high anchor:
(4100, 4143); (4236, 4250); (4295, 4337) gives -0.085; 0.753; 0.8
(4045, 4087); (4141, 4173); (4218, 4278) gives 0.011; 0.725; 0.797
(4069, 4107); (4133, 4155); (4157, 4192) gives 0.063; 0.743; 0.762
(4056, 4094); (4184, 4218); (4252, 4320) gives -0.055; 0.745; 0.758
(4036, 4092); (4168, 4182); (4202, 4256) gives 0.099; 0.744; 0.803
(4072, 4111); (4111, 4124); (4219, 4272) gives -0.102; 0.747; 0.798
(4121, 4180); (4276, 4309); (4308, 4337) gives 0.219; 0.743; 0.88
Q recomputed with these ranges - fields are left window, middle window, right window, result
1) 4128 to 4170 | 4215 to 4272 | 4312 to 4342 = 2.3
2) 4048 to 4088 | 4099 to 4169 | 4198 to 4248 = 1.0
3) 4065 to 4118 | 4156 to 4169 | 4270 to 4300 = -0.8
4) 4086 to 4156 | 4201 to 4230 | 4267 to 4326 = -1.3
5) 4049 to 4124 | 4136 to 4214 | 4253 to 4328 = 0.5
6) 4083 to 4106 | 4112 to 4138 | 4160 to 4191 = -0.7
